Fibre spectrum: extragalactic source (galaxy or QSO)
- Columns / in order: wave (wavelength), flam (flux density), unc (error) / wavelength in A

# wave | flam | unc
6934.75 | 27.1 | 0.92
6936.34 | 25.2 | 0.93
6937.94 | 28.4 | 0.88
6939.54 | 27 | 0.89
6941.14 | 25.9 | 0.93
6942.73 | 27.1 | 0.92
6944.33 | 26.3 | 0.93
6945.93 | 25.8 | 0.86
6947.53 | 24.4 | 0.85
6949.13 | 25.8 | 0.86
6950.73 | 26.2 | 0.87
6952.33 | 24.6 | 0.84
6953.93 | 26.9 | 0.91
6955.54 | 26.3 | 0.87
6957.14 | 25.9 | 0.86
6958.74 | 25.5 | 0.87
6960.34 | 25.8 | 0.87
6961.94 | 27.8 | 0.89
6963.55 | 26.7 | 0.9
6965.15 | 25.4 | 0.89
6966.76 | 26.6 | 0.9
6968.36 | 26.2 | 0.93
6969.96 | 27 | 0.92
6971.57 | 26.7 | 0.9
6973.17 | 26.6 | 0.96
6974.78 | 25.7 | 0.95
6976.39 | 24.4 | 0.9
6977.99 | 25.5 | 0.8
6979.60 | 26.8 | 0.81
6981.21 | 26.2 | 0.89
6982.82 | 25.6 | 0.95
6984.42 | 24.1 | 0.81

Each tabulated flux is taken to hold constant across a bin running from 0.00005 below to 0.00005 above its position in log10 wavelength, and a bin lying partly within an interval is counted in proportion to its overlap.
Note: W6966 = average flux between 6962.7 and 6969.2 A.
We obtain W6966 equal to 26.2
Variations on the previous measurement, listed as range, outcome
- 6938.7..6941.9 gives 26.4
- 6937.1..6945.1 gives 26.9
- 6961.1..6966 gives 26.6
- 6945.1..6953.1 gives 25.4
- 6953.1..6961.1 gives 26.1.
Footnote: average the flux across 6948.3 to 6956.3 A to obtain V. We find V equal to 25.9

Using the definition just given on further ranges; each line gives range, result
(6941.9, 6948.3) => 25.9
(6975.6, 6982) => 25.7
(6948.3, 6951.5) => 26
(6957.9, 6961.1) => 25.7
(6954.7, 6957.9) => 26.1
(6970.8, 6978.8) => 25.8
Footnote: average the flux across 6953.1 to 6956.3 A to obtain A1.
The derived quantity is 26.5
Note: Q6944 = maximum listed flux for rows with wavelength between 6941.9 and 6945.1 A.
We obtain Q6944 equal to 27.1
